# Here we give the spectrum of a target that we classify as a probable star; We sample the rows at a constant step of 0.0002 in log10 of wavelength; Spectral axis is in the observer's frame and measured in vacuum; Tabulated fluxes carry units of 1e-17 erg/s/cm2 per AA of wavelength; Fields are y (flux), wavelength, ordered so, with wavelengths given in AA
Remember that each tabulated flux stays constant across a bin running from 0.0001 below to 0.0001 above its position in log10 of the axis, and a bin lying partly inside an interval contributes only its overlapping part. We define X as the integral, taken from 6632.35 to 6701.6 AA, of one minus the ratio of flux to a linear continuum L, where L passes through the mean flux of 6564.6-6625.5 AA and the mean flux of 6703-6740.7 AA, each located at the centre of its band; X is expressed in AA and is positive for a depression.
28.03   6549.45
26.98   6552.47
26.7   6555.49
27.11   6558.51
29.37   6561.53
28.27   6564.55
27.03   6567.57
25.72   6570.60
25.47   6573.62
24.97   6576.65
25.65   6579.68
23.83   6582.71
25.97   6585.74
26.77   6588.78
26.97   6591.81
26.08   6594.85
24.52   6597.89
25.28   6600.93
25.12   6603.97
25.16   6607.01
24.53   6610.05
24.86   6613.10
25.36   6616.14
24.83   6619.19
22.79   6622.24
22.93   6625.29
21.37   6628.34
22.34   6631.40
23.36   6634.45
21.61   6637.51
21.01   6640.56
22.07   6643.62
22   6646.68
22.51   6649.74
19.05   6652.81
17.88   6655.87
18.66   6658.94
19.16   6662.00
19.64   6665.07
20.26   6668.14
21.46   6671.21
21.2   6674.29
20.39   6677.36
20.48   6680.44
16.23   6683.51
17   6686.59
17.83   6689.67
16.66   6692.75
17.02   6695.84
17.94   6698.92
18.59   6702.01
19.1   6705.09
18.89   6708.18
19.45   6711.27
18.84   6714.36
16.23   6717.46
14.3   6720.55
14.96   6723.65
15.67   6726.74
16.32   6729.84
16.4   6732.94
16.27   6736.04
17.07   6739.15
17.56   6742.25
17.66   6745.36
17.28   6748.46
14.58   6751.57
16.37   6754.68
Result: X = 3.04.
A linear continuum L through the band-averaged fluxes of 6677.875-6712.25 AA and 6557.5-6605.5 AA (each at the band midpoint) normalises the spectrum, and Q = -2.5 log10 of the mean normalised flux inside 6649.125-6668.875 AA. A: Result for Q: 0.07 mag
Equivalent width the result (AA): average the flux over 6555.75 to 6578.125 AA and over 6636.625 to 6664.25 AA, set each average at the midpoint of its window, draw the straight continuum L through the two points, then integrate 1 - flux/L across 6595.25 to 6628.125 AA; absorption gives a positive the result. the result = -1.5 AA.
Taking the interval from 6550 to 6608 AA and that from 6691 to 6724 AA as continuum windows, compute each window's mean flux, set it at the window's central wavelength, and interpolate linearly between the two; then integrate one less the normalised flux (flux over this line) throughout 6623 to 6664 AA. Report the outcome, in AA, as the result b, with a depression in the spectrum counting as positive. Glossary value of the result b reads 1.5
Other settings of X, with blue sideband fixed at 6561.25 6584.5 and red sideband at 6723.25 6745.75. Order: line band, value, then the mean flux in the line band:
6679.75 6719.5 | 1.4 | 17.9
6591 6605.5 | -0.5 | 25.5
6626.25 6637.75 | 0.2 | 22.3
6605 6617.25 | -0.6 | 25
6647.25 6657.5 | 0.7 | 20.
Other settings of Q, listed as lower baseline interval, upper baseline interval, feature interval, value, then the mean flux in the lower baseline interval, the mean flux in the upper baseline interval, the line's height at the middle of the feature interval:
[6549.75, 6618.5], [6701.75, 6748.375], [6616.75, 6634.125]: 0.02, 26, 17.1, 23.4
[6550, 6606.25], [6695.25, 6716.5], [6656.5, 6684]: 0.05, 26.2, 18.6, 20.7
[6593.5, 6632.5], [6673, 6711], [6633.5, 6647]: 0.01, 24.3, 18.5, 22.3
